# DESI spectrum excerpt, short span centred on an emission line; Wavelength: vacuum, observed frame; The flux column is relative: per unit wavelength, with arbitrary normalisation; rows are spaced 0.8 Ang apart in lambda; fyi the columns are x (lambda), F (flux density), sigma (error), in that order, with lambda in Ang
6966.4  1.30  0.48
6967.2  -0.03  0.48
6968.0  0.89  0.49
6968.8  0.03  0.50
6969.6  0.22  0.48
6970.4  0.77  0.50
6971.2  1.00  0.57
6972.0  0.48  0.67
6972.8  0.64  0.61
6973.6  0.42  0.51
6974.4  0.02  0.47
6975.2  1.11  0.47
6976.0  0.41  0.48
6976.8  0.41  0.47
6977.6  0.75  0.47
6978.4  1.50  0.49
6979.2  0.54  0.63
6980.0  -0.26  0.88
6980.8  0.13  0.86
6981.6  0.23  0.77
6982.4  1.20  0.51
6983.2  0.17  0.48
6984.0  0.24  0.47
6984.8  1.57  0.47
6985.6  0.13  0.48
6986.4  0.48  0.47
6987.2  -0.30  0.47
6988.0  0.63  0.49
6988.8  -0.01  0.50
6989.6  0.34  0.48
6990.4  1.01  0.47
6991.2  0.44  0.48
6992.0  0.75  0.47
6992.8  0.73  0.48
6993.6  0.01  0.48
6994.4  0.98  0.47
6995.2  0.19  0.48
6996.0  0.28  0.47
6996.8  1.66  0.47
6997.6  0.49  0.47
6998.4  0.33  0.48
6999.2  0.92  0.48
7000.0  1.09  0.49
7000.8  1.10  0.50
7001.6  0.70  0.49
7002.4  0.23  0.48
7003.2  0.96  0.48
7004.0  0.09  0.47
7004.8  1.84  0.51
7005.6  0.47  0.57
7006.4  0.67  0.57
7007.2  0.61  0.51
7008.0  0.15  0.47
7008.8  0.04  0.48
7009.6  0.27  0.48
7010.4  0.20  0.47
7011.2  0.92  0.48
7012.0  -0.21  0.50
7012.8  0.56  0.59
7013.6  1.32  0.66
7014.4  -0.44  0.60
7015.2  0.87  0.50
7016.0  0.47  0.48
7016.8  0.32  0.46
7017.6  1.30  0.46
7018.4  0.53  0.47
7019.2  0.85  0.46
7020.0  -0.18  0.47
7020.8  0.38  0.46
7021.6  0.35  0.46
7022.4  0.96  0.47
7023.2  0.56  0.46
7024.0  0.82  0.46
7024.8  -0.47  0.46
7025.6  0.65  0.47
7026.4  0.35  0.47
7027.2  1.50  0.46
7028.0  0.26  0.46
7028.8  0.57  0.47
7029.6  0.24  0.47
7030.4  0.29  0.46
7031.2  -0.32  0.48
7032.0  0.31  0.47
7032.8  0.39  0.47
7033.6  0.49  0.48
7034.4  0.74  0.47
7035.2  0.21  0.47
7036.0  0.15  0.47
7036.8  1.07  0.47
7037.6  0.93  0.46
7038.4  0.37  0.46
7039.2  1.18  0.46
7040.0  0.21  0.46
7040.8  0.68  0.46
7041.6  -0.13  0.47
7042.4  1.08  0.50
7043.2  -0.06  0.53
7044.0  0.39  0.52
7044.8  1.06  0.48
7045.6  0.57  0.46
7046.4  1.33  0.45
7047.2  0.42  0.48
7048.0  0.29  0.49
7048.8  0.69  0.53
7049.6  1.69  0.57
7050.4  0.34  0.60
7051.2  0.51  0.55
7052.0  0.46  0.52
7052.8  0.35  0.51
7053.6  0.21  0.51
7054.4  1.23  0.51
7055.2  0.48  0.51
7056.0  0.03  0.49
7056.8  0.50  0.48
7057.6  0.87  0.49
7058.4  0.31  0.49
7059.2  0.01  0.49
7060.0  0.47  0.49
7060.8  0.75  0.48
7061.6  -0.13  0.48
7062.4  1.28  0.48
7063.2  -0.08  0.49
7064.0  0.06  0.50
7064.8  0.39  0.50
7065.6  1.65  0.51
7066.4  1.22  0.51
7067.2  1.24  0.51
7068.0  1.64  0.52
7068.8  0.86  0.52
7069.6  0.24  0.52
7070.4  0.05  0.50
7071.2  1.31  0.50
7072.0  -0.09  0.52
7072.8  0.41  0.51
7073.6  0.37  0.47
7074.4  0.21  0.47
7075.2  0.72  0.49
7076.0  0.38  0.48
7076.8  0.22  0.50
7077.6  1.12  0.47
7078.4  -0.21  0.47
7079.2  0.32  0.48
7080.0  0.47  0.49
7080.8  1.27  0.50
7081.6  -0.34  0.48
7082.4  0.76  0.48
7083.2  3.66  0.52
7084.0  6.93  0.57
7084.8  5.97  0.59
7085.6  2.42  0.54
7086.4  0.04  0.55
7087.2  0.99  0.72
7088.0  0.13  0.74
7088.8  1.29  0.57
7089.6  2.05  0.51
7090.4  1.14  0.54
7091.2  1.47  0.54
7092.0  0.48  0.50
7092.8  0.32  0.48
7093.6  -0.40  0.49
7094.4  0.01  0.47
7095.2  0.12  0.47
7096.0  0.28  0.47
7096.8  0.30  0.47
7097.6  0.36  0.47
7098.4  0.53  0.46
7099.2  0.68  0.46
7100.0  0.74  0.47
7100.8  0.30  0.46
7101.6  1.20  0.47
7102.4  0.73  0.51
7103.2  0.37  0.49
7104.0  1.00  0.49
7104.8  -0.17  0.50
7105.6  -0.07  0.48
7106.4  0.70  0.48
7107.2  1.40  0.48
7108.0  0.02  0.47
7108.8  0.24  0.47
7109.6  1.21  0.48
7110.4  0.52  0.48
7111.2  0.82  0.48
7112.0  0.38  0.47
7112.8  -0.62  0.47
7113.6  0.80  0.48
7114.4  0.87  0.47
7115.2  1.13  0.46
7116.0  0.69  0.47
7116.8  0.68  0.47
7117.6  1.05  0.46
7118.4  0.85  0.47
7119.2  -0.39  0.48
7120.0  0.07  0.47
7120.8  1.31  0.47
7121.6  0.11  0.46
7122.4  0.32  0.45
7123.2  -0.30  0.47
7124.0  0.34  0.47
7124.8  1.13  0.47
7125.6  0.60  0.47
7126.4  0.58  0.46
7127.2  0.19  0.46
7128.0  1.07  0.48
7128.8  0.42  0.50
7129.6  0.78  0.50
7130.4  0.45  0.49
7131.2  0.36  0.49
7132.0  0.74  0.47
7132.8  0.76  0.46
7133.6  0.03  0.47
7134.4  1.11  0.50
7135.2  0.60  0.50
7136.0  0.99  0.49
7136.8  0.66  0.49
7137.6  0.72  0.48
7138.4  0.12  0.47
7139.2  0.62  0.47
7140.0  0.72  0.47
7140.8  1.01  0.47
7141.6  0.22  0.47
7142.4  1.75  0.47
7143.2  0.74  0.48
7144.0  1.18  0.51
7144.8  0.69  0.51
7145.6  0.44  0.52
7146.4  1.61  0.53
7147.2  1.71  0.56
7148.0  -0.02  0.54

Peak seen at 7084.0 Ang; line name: H-alpha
